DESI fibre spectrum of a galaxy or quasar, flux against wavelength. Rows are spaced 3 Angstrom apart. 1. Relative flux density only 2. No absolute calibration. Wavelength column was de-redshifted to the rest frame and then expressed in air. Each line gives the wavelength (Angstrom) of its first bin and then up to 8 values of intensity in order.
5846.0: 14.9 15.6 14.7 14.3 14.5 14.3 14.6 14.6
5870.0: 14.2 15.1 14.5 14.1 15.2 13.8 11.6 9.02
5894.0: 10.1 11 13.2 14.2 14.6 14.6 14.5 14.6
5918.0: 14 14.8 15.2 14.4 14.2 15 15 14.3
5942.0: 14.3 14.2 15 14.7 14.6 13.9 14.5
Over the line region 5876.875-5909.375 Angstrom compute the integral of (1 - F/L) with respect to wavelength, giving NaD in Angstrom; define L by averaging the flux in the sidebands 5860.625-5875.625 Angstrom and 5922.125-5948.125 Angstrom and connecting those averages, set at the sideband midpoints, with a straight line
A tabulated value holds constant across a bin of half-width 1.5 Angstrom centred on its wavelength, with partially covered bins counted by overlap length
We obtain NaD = 3.9 Angstrom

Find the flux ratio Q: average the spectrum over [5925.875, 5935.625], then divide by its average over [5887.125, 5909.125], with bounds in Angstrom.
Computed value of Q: 1.20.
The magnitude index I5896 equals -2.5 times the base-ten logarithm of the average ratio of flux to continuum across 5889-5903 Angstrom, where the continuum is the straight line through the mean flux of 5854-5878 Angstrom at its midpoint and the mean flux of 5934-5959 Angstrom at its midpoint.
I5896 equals 0.28 mag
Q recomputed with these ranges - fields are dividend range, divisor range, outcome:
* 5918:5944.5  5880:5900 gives 1.22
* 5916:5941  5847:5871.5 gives 1.00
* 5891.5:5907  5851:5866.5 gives 0.85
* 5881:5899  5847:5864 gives 0.80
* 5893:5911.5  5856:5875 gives 0.90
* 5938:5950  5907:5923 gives 1.00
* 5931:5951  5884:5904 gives 1.25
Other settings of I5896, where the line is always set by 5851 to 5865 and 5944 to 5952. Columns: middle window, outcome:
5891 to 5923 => 0.09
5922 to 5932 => 0.00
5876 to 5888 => 0.04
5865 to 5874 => -0.01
